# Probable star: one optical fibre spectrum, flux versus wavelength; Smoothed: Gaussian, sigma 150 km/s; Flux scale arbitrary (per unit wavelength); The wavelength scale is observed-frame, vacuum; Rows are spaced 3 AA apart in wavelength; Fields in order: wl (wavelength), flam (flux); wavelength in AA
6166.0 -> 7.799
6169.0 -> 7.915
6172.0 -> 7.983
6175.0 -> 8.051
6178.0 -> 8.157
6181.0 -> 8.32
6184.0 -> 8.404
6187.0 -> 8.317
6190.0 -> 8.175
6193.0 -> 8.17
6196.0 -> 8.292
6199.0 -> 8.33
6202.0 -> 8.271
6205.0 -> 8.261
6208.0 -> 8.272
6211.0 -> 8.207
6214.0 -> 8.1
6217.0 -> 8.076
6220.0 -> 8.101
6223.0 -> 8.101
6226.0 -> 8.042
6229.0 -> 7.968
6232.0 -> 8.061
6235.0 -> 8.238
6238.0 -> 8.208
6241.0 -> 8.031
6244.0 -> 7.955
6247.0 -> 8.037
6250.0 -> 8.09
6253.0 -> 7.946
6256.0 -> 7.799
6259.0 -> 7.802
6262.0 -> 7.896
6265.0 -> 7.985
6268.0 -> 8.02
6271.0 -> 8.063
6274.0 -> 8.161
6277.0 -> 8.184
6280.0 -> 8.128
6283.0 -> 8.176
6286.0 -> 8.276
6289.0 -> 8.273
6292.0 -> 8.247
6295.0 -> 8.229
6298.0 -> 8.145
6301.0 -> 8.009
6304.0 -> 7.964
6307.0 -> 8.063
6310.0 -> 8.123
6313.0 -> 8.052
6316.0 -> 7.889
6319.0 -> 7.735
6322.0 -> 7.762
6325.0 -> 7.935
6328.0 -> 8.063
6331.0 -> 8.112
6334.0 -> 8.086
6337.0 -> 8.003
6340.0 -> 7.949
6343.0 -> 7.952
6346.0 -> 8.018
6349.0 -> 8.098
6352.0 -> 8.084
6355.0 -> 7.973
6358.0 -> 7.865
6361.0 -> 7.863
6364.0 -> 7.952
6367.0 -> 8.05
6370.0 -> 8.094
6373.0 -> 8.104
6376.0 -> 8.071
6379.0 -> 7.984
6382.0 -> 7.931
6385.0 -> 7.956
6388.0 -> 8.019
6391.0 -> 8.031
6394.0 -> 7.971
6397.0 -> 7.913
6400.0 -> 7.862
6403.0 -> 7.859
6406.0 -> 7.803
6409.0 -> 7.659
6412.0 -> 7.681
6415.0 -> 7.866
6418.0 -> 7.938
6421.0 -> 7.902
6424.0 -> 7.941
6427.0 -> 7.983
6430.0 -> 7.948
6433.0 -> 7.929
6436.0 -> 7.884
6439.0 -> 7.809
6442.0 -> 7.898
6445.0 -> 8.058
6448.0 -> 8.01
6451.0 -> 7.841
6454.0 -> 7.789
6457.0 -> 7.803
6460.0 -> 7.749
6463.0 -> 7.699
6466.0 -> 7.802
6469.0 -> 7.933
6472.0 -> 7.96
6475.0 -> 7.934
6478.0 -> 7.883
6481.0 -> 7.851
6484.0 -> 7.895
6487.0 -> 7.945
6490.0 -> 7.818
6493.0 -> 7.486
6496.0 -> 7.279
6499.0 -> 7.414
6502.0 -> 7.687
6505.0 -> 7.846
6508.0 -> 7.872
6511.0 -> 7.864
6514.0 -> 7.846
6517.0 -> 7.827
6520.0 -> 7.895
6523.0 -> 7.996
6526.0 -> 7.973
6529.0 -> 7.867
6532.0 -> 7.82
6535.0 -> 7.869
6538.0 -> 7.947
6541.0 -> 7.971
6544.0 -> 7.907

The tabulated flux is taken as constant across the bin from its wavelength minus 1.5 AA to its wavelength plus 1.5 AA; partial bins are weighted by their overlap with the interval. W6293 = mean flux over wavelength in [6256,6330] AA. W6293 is 8.04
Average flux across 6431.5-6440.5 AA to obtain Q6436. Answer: 7.87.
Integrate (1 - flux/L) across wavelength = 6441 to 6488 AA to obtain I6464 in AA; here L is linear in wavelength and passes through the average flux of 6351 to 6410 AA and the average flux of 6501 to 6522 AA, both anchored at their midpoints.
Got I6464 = 0.0 AA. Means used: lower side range 7.95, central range 7.88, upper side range 7.84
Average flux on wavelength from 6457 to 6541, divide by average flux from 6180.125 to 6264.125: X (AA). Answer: 1.0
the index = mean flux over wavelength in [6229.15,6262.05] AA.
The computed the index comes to 8.01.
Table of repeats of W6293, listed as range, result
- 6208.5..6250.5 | 8.09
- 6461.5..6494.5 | 7.84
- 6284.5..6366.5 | 8.03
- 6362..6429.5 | 7.93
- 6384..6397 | 7.99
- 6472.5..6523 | 7.78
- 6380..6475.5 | 7.89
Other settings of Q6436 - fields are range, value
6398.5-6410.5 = 7.8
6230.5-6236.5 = 8.15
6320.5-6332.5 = 7.97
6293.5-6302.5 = 8.13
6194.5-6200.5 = 8.31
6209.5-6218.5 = 8.13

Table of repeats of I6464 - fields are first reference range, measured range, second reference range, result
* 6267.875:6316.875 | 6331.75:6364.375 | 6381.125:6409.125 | 0.1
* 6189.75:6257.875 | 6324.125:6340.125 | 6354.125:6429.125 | -0.1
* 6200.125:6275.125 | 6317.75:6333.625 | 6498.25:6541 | 0.1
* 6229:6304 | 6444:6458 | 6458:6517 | -0.1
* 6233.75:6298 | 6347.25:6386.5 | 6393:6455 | -0.2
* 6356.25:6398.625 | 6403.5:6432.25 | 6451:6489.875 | 0.2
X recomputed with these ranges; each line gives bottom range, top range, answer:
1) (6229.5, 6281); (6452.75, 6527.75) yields 0.97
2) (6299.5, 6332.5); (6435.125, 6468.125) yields 0.98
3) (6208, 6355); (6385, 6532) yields 0.97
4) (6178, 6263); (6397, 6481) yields 0.97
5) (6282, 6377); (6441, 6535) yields 0.97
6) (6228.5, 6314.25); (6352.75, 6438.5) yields 0.98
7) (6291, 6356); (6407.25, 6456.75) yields 0.98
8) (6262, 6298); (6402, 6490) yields 0.97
